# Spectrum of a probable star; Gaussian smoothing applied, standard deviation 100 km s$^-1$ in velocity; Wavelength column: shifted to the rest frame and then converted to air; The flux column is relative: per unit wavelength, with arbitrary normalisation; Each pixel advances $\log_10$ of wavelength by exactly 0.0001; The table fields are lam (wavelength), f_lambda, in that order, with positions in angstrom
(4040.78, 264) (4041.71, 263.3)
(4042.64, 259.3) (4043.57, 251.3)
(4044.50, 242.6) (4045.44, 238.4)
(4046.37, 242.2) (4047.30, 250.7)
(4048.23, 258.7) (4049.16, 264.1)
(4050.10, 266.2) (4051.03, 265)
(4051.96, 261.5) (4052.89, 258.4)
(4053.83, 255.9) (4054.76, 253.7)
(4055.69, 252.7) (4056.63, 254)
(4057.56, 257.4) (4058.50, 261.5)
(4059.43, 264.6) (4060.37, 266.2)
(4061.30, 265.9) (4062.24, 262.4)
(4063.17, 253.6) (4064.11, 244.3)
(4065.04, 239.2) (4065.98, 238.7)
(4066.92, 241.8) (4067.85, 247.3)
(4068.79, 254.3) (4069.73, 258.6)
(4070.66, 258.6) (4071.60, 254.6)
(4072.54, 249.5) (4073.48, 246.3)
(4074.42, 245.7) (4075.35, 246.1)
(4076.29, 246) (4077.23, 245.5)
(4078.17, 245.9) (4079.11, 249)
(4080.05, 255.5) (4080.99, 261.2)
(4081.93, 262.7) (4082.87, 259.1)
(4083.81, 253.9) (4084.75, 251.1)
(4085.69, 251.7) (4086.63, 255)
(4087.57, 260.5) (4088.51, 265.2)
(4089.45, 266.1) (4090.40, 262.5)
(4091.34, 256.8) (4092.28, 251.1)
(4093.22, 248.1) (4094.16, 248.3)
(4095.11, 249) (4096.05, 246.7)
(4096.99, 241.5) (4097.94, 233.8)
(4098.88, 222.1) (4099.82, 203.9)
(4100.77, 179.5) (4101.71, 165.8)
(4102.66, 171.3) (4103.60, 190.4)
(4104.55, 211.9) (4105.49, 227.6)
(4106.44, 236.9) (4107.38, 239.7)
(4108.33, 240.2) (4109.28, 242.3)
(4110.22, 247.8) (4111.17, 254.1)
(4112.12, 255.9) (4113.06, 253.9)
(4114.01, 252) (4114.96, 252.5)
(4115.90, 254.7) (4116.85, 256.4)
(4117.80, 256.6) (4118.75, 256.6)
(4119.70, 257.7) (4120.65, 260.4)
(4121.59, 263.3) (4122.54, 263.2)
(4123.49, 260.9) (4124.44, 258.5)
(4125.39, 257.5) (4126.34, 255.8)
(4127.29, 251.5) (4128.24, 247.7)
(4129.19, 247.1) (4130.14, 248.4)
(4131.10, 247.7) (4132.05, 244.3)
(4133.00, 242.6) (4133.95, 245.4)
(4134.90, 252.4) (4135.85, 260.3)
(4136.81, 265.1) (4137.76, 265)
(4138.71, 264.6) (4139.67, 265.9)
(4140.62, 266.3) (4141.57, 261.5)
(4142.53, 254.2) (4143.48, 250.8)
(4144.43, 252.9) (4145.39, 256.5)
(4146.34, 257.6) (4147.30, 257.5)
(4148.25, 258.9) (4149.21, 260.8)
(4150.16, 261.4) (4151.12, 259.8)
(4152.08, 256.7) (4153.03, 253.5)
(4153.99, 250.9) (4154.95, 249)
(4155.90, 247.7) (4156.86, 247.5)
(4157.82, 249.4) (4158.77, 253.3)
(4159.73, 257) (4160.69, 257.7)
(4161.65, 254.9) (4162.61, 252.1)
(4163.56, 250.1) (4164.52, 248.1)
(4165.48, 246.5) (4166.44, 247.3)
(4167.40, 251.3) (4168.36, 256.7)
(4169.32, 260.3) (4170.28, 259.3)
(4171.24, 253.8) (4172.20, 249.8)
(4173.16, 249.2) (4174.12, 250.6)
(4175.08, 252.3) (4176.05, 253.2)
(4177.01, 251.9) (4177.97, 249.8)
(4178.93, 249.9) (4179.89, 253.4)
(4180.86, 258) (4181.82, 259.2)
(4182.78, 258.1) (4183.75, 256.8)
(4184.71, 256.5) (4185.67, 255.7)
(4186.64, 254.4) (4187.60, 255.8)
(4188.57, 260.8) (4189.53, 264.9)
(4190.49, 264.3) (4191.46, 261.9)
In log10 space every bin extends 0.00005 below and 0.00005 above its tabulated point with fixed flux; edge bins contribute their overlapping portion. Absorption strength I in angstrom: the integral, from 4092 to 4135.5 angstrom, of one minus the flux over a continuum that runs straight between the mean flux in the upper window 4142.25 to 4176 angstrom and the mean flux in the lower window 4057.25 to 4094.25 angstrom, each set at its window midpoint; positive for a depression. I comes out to 2.14 angstrom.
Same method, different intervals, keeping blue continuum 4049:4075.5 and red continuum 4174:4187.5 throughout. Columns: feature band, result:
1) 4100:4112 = 1.72 angstrom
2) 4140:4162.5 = -0.09 angstrom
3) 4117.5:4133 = 0.01 angstrom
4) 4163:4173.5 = 0.10 angstrom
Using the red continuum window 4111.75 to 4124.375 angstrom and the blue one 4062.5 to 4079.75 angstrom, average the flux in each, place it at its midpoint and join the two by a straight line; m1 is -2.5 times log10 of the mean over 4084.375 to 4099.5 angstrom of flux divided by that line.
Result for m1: 0.01 mag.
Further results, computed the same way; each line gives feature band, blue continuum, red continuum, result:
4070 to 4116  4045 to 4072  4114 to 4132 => 0.056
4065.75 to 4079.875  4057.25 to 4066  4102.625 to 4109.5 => -0.005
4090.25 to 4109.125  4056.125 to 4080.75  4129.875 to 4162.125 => 0.124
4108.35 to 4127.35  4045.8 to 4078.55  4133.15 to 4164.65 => -0.001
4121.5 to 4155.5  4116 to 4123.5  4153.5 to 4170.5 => 0.000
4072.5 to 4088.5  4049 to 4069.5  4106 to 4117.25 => 0.002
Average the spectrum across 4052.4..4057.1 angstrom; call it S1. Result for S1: 255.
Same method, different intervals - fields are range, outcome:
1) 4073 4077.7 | 246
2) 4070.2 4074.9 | 251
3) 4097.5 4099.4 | 228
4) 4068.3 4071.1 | 257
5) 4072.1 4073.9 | 248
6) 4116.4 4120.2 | 256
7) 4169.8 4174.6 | 253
